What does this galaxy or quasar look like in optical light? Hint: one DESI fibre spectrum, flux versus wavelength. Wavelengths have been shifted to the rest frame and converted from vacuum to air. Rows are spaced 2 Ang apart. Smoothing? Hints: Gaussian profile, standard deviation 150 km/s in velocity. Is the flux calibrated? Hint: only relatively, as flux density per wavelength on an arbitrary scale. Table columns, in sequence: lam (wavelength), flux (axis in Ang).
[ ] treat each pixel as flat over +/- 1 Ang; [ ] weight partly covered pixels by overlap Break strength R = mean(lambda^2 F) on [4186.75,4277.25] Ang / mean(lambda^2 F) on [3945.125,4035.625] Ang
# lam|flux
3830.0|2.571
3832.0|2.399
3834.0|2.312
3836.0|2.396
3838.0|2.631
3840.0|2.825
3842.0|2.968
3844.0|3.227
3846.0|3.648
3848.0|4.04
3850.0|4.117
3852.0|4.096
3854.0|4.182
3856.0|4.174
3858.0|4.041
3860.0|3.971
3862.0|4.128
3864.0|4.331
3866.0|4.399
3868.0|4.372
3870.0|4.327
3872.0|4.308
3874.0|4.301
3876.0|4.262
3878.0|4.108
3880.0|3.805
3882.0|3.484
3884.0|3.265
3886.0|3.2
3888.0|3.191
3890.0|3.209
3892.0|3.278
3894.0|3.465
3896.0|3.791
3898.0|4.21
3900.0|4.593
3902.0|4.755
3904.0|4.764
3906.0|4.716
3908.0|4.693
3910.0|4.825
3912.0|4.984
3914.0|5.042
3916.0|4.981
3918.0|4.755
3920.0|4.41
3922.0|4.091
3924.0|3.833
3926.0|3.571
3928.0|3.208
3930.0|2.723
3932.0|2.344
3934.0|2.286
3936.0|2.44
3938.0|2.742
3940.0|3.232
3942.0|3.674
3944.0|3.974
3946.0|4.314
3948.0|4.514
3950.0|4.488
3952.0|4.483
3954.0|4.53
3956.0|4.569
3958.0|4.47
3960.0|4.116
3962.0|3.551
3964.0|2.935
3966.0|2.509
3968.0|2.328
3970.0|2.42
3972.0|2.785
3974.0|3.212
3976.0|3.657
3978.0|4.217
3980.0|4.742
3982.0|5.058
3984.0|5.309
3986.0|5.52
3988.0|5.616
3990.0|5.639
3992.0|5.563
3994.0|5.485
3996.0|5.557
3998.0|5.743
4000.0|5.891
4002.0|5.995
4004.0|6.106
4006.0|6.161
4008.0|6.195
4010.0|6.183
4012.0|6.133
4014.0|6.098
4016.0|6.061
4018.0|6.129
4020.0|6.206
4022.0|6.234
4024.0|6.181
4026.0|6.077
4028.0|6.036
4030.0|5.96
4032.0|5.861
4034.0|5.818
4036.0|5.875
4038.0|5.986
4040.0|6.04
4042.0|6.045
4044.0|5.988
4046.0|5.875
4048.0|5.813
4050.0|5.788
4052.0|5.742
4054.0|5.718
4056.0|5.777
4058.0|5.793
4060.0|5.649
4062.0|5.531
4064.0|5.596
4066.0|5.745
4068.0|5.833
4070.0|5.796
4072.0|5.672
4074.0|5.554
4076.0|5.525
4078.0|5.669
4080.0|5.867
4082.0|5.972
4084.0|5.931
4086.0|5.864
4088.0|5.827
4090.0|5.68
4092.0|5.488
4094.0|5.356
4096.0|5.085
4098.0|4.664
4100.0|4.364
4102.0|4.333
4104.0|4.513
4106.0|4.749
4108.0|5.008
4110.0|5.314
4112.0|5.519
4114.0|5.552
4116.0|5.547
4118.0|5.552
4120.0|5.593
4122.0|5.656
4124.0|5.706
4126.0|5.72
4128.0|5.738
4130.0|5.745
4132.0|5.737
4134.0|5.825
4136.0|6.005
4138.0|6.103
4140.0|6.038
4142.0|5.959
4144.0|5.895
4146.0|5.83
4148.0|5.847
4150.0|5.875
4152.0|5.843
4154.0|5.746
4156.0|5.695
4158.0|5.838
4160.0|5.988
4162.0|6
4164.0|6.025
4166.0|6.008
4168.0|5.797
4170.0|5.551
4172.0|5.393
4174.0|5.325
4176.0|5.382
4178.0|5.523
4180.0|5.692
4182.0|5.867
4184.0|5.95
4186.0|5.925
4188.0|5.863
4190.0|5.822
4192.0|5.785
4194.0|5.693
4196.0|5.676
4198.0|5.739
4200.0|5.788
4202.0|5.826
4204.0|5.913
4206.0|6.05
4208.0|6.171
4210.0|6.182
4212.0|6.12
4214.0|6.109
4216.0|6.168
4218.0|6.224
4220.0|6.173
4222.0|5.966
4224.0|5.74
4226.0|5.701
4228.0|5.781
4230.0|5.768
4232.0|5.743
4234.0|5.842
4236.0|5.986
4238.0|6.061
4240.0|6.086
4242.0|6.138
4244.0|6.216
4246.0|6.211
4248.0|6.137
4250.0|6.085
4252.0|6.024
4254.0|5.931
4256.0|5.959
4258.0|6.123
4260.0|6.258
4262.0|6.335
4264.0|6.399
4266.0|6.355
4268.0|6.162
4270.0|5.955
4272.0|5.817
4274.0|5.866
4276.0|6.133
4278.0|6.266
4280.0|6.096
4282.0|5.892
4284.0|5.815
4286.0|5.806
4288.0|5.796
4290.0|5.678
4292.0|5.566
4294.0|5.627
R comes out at 1.3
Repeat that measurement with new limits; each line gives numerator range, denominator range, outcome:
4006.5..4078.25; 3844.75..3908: 1.59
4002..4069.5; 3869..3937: 1.62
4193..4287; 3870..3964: 1.79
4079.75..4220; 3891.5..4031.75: 1.36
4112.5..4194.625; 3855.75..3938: 1.66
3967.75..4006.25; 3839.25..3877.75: 1.30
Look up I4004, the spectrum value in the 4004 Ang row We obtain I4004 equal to 6.106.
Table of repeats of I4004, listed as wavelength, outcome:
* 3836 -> 2.396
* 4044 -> 5.988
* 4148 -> 5.847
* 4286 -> 5.806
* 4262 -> 6.335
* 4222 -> 5.966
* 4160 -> 5.988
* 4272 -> 5.817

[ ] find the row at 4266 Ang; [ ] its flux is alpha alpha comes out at 6.355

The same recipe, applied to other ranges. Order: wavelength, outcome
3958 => 4.47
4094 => 5.356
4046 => 5.875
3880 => 3.805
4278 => 6.266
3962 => 3.551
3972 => 2.785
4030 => 5.96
